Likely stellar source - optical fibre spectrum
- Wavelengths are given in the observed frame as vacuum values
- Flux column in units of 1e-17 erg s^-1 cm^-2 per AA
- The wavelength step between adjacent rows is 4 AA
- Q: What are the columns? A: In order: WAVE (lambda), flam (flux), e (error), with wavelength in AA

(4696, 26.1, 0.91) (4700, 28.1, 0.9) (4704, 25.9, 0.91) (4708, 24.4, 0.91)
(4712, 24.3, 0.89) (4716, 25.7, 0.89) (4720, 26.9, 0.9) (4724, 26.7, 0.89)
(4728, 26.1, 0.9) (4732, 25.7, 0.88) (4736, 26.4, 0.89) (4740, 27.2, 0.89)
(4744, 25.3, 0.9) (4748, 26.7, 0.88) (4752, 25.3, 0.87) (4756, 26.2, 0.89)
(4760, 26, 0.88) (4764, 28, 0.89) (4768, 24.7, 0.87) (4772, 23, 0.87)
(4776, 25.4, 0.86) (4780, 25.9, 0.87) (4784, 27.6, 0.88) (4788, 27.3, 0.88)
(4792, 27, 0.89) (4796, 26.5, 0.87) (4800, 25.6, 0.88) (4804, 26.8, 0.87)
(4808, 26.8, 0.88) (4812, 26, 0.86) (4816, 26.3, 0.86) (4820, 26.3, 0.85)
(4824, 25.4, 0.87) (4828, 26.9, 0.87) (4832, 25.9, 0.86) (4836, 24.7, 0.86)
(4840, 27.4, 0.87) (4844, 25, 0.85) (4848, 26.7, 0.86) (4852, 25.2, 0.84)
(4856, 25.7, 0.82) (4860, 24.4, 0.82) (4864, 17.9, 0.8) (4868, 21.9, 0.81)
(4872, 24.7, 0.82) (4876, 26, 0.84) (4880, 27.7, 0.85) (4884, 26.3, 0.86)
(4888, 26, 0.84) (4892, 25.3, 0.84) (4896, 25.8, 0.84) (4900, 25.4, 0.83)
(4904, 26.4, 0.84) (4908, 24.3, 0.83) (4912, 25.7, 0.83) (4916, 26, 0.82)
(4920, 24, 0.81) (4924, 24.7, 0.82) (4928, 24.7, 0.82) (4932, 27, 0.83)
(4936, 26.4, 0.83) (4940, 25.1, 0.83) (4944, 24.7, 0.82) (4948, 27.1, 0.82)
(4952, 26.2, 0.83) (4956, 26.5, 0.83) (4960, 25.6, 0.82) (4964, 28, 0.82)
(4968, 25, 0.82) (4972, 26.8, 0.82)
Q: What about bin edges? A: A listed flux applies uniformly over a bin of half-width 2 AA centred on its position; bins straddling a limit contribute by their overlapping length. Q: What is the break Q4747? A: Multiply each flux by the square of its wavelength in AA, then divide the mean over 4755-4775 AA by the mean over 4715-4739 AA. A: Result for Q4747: 0.99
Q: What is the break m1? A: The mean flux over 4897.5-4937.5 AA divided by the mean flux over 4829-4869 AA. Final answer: 1.03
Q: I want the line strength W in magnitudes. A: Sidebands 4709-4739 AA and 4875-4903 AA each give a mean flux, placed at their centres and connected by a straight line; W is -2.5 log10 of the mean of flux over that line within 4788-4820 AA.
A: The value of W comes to -0.019 mag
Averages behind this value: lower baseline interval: 26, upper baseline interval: 26.1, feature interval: 26.5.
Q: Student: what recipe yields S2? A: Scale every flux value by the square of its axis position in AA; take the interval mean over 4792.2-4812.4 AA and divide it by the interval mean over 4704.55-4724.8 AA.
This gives 1.07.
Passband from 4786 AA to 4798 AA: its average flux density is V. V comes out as 26.9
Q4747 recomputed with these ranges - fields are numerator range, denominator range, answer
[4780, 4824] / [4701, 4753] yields 1.06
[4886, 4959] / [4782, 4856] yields 1.02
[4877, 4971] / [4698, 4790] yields 1.07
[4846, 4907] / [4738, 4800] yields 1.00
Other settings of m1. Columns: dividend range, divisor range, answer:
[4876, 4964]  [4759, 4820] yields 0.99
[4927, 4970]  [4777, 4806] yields 0.98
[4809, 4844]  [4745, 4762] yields 1.00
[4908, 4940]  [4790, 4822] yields 0.96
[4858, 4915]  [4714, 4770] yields 0.95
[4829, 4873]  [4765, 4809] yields 0.94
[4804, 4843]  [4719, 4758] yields 1.00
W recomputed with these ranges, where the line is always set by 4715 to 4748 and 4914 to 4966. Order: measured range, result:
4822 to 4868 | 0.05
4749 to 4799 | 0.01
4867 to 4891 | 0.02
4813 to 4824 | 0.00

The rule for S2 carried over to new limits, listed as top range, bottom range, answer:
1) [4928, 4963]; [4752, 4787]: 1.08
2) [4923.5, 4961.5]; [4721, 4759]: 1.07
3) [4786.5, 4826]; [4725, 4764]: 1.03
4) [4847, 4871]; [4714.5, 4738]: 0.95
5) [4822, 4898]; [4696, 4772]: 1.02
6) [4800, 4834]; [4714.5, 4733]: 1.04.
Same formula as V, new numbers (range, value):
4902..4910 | 25.4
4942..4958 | 26.1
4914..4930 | 24.9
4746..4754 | 26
